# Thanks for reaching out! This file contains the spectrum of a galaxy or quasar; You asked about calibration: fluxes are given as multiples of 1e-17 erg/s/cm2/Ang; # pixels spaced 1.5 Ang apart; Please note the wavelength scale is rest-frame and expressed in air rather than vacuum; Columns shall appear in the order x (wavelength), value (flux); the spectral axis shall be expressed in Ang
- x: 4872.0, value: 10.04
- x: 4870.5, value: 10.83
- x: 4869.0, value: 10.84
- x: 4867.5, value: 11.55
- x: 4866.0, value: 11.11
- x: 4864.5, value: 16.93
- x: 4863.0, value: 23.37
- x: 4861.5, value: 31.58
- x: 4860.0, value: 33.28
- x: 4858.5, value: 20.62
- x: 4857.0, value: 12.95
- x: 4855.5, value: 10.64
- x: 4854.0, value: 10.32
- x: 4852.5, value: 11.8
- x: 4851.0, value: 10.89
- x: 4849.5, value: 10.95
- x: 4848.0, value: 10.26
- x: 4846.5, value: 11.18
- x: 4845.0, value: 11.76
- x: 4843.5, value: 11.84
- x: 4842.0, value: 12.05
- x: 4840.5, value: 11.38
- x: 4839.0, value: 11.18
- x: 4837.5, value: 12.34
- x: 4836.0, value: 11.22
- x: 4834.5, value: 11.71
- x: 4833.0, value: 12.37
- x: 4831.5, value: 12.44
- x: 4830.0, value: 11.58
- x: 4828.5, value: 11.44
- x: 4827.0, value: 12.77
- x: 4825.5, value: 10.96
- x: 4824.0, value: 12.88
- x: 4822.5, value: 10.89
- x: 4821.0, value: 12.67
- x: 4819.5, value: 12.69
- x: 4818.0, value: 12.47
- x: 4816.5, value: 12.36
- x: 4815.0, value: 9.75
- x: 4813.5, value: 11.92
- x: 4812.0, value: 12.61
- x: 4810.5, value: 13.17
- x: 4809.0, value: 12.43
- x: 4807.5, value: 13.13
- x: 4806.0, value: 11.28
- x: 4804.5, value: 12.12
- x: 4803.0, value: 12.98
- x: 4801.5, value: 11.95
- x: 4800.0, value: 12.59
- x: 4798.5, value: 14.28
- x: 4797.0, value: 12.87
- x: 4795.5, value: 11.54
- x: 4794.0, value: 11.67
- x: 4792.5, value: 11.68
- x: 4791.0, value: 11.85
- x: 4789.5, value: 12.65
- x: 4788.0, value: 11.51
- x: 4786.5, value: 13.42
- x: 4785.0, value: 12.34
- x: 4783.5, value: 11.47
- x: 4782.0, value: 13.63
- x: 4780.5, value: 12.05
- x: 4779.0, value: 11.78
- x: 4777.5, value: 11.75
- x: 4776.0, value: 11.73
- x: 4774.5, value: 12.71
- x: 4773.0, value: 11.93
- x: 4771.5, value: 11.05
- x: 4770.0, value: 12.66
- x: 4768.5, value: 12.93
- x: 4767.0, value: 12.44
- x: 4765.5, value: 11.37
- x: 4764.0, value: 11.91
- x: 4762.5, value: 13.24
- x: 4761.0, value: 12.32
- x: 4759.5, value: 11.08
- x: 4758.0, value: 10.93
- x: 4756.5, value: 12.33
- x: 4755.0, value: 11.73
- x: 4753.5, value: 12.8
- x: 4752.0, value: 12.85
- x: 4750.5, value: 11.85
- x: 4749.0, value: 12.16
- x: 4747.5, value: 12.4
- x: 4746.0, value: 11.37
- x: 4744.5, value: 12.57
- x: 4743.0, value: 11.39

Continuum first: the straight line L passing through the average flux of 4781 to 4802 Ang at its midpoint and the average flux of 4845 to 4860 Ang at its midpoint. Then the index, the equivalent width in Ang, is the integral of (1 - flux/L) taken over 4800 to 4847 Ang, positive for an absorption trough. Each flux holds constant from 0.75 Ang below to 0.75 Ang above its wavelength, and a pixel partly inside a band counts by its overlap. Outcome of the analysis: 3.0 Ang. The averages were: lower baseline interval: 12.4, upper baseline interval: 13.2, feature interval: 12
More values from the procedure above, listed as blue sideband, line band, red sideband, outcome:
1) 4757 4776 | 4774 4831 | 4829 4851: -1.89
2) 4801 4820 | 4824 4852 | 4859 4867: 9.49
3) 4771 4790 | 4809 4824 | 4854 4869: 2.77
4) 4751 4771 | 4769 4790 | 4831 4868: 0.70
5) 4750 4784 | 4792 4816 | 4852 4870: 3.07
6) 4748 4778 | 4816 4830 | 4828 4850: -0.47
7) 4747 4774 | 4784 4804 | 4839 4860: -0.05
